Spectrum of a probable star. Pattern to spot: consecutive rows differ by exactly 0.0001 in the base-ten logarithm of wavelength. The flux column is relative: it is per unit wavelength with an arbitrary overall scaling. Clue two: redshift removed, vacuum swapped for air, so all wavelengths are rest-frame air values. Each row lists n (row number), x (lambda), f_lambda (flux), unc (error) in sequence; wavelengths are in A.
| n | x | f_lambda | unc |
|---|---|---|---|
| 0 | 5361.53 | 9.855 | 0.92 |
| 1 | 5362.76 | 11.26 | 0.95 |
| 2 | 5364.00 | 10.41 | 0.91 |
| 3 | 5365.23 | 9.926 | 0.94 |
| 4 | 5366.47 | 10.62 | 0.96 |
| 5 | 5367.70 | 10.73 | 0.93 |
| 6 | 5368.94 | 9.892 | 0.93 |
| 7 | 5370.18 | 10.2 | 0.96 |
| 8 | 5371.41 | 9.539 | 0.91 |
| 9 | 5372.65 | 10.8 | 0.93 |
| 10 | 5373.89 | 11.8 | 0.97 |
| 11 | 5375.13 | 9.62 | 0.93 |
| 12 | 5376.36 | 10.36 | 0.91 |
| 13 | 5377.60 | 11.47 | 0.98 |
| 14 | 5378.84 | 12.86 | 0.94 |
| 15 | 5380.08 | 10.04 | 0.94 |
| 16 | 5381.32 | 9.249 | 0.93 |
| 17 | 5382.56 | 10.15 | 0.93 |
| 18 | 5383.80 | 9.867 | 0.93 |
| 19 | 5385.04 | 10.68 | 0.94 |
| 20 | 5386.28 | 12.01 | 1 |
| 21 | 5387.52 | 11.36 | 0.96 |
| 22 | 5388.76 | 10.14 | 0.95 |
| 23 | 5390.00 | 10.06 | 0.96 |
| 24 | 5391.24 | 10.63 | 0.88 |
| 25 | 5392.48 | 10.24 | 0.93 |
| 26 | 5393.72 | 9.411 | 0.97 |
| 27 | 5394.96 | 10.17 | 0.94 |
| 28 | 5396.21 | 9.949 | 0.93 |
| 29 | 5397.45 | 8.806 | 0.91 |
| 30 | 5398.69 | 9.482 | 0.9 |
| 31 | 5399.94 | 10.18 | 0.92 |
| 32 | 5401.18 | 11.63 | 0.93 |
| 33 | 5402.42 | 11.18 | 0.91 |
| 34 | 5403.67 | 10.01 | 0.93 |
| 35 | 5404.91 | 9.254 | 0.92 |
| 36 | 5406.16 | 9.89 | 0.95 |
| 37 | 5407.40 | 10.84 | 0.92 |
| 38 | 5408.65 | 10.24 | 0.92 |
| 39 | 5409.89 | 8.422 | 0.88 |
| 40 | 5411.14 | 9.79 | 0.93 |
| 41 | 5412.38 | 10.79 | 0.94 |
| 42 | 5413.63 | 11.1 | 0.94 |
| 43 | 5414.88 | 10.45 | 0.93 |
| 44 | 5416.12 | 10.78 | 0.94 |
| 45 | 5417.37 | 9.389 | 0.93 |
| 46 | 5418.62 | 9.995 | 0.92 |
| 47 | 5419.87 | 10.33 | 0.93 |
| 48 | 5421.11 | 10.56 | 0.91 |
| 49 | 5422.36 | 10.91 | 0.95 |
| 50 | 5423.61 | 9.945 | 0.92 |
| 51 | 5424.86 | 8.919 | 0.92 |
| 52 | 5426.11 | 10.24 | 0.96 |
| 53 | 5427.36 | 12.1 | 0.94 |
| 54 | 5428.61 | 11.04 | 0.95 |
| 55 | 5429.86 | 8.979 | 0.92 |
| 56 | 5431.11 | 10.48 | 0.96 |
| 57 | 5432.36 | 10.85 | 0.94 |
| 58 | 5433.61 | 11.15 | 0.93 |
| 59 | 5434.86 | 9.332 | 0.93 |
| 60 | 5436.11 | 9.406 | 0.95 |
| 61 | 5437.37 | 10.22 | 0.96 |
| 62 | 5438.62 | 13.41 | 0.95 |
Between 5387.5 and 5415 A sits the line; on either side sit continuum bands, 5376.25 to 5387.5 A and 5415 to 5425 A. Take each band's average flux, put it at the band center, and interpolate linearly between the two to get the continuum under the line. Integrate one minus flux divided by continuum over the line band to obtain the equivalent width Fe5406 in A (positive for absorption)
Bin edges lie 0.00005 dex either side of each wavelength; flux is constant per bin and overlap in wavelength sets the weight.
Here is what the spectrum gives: 0.9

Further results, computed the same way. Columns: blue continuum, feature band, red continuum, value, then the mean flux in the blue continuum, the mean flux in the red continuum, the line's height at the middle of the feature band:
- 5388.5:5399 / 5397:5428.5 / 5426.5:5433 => 0.2 A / 9.88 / 10.7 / 10.3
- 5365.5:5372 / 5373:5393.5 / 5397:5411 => -1.1 A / 10.2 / 10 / 10.1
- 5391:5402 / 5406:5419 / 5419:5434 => 0.1 A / 10.1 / 10.4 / 10.3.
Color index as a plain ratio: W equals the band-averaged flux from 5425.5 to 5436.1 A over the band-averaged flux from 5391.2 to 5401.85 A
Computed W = 1.04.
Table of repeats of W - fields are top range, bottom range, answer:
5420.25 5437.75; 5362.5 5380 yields 0.97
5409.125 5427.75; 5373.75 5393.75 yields 0.97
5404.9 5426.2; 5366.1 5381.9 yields 0.96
